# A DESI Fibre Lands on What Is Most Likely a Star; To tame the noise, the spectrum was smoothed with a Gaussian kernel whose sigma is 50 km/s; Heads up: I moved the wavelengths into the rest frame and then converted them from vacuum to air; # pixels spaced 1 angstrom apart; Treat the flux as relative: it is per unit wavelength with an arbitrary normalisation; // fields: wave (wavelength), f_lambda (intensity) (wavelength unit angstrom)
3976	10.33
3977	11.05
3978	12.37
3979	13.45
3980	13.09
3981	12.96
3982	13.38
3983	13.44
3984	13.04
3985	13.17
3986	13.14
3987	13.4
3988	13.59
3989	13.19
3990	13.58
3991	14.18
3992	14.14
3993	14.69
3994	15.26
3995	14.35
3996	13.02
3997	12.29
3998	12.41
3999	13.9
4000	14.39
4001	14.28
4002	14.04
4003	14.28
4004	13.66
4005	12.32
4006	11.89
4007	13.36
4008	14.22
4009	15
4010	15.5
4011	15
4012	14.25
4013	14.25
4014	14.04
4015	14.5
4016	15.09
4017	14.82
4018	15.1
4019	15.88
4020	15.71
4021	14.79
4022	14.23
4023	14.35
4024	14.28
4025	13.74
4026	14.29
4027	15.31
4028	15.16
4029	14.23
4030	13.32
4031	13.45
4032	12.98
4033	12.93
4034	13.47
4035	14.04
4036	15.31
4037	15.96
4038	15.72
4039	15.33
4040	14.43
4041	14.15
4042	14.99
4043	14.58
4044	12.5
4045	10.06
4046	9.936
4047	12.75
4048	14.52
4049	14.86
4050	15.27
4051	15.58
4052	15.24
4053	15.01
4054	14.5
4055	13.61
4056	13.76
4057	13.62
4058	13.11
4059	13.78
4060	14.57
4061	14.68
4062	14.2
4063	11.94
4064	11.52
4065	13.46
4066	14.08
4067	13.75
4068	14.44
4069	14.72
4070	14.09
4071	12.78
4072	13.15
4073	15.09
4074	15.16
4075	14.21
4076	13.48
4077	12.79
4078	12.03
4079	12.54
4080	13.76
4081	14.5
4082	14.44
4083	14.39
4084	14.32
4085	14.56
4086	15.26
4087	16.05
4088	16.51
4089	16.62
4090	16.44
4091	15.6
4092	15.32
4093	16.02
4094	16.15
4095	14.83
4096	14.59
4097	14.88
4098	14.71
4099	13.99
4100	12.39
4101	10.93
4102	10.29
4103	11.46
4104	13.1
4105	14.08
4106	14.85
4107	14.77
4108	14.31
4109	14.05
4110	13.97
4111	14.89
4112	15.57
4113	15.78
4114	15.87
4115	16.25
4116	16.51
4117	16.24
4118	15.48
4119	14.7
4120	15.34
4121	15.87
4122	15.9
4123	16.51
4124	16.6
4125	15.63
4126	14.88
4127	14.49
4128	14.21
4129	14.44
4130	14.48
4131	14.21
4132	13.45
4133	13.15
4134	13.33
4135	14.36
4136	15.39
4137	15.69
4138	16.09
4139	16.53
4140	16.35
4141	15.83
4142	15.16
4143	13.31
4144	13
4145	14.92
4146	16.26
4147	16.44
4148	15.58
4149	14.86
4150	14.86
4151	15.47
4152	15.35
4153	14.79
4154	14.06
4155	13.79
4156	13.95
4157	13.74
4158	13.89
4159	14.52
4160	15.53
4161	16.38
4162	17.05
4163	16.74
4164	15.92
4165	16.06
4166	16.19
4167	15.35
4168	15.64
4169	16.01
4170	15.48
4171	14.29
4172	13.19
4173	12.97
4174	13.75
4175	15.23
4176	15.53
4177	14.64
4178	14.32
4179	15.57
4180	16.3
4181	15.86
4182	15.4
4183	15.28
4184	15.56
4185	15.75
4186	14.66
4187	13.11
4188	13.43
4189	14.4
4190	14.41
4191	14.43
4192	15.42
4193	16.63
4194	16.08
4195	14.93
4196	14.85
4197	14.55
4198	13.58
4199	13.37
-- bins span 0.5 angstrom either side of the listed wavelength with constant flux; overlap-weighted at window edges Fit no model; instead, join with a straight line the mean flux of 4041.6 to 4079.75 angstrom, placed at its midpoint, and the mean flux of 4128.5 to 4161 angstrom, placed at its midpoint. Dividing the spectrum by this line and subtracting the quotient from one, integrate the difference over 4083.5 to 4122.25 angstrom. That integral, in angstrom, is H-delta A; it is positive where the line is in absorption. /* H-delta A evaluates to -1.6 angstrom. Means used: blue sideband 13.7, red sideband 14.8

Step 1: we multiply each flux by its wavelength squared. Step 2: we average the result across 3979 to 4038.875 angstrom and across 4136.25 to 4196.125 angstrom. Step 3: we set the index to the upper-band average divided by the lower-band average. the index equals 1.16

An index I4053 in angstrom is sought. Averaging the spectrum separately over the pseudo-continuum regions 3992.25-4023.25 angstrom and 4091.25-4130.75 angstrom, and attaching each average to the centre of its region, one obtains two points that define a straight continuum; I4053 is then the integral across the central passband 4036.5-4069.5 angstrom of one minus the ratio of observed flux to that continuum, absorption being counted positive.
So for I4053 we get 1.1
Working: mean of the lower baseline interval 14.2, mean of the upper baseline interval 14.7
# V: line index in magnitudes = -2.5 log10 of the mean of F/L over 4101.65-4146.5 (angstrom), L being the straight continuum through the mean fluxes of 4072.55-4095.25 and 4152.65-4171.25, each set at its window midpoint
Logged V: 0.01 mag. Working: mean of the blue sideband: 14.8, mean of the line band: 14.8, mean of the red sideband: 15.2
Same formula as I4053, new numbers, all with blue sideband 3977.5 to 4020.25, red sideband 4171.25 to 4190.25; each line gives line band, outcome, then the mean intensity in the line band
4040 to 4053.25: 0.3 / 13.8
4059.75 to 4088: 0.5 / 14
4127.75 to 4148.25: -0.5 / 14.9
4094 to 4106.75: 0.8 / 13.5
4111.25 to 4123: -1.1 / 15.8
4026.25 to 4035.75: 0.1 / 13.9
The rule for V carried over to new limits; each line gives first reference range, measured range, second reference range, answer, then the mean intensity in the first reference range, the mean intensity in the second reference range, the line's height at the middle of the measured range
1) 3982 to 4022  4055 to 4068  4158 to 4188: 0.07 mag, 14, 15.2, 14.4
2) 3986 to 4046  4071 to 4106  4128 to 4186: 0.03 mag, 14.1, 15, 14.6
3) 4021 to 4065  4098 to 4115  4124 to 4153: 0.06 mag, 14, 14.9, 14.6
